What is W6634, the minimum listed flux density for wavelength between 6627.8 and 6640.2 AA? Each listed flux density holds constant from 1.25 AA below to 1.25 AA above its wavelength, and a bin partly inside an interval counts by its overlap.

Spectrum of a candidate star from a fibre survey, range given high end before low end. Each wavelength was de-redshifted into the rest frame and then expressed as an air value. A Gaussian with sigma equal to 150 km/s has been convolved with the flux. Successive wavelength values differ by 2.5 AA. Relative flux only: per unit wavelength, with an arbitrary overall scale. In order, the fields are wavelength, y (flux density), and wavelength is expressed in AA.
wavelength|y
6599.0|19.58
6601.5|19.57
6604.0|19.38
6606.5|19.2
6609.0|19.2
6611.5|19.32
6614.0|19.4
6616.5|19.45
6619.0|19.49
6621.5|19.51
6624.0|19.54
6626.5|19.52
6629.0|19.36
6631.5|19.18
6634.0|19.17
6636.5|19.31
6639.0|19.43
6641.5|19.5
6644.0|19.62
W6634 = 19.17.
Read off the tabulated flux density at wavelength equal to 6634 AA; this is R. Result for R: 19.17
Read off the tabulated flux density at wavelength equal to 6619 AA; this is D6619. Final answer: 19.49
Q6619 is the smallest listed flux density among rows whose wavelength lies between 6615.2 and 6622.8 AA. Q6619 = 19.45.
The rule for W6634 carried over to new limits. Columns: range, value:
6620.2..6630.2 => 19.36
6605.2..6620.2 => 19.2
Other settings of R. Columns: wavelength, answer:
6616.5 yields 19.45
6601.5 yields 19.57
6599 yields 19.58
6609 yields 19.2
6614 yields 19.4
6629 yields 19.36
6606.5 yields 19.2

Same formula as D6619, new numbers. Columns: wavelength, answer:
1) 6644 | 19.62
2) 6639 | 19.43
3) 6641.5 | 19.5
